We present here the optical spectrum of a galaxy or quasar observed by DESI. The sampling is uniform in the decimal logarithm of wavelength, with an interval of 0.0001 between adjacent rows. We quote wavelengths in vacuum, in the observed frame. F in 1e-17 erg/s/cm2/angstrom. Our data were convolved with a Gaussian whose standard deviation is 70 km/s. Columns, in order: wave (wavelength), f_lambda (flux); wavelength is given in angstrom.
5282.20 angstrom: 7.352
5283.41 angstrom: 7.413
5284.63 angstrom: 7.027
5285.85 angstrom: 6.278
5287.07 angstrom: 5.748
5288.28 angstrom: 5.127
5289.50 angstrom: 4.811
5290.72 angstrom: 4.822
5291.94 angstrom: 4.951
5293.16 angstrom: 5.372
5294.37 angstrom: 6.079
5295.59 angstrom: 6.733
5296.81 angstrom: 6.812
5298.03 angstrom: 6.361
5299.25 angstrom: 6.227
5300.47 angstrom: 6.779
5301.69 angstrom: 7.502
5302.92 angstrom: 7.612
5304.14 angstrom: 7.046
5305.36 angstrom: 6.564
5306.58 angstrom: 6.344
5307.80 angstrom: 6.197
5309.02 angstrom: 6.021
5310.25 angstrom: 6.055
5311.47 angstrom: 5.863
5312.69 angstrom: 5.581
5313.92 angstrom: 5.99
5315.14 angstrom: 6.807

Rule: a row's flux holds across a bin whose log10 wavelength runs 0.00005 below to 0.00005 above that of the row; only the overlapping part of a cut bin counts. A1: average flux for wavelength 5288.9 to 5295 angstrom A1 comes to 5.22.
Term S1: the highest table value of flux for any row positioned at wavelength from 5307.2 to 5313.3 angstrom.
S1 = 6.197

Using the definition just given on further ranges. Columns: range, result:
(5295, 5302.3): 7.502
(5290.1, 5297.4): 6.812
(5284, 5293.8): 7.027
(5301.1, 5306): 7.612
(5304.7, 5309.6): 6.564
